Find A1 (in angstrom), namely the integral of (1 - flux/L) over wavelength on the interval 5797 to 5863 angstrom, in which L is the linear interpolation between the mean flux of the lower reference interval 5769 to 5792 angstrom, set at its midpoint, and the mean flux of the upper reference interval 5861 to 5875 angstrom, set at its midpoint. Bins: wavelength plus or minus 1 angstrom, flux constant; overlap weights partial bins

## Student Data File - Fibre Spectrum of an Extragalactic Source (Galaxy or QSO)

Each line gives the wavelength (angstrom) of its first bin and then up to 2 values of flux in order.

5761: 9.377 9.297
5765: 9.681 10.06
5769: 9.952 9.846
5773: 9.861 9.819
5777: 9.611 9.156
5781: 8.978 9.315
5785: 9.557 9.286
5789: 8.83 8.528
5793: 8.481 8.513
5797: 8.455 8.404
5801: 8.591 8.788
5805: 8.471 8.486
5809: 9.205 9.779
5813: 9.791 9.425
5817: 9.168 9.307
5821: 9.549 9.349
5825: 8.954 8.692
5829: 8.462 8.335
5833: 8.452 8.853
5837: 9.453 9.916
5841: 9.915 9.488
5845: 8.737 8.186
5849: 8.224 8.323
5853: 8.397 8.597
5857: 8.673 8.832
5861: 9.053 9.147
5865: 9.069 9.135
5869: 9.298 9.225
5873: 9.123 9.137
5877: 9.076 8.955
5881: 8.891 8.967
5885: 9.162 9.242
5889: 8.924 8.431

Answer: 2.3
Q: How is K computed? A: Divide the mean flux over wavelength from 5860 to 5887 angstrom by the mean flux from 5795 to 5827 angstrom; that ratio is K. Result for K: 1.01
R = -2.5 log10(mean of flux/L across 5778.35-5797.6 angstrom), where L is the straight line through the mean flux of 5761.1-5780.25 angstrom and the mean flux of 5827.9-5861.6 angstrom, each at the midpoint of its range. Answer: 0.07 mag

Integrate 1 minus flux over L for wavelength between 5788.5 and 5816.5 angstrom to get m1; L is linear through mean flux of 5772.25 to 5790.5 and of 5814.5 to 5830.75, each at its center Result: 1.1 angstrom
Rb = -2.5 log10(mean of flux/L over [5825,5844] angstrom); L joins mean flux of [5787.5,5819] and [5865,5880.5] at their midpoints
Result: -0.01 mag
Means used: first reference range 8.88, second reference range 9.12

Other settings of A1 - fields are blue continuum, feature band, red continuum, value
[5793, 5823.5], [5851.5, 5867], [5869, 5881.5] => 0.4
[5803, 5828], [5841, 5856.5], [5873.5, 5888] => 0.8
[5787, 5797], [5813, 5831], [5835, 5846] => 0.1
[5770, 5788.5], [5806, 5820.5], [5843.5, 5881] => -0.2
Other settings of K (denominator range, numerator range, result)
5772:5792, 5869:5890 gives 0.98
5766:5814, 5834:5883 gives 0.98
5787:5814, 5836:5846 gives 1.08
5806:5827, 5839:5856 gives 0.95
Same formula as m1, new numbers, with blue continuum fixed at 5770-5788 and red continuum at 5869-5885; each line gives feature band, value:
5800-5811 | 0.67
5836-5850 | 0.14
